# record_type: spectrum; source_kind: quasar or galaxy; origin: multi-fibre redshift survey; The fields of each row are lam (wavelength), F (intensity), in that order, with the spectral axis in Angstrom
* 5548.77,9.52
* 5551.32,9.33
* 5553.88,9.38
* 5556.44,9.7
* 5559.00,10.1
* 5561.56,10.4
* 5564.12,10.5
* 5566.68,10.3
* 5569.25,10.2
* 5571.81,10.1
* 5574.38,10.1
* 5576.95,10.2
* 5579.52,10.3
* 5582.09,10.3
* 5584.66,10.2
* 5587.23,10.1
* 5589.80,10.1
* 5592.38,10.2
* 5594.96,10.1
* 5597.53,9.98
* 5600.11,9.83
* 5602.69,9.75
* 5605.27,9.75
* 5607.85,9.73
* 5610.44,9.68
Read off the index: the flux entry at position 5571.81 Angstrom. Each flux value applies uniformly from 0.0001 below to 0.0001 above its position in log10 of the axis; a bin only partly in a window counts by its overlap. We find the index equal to 10.1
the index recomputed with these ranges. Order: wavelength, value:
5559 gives 10.1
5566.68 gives 10.3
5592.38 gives 10.2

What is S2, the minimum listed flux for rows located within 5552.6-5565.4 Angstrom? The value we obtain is 9.38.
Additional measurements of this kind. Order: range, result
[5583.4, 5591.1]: 10.1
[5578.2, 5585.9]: 10.2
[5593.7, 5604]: 9.75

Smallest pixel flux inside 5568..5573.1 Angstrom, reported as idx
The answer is 10.1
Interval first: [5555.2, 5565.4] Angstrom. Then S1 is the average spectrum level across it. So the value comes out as 10.2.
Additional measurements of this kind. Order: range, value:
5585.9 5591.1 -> 10.1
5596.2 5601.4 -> 9.92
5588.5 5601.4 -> 10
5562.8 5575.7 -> 10.2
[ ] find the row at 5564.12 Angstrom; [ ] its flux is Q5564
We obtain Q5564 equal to 10.5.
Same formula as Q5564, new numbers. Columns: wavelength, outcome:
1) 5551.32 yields 9.33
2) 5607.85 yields 9.73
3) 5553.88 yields 9.38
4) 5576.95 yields 10.2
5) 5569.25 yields 10.2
